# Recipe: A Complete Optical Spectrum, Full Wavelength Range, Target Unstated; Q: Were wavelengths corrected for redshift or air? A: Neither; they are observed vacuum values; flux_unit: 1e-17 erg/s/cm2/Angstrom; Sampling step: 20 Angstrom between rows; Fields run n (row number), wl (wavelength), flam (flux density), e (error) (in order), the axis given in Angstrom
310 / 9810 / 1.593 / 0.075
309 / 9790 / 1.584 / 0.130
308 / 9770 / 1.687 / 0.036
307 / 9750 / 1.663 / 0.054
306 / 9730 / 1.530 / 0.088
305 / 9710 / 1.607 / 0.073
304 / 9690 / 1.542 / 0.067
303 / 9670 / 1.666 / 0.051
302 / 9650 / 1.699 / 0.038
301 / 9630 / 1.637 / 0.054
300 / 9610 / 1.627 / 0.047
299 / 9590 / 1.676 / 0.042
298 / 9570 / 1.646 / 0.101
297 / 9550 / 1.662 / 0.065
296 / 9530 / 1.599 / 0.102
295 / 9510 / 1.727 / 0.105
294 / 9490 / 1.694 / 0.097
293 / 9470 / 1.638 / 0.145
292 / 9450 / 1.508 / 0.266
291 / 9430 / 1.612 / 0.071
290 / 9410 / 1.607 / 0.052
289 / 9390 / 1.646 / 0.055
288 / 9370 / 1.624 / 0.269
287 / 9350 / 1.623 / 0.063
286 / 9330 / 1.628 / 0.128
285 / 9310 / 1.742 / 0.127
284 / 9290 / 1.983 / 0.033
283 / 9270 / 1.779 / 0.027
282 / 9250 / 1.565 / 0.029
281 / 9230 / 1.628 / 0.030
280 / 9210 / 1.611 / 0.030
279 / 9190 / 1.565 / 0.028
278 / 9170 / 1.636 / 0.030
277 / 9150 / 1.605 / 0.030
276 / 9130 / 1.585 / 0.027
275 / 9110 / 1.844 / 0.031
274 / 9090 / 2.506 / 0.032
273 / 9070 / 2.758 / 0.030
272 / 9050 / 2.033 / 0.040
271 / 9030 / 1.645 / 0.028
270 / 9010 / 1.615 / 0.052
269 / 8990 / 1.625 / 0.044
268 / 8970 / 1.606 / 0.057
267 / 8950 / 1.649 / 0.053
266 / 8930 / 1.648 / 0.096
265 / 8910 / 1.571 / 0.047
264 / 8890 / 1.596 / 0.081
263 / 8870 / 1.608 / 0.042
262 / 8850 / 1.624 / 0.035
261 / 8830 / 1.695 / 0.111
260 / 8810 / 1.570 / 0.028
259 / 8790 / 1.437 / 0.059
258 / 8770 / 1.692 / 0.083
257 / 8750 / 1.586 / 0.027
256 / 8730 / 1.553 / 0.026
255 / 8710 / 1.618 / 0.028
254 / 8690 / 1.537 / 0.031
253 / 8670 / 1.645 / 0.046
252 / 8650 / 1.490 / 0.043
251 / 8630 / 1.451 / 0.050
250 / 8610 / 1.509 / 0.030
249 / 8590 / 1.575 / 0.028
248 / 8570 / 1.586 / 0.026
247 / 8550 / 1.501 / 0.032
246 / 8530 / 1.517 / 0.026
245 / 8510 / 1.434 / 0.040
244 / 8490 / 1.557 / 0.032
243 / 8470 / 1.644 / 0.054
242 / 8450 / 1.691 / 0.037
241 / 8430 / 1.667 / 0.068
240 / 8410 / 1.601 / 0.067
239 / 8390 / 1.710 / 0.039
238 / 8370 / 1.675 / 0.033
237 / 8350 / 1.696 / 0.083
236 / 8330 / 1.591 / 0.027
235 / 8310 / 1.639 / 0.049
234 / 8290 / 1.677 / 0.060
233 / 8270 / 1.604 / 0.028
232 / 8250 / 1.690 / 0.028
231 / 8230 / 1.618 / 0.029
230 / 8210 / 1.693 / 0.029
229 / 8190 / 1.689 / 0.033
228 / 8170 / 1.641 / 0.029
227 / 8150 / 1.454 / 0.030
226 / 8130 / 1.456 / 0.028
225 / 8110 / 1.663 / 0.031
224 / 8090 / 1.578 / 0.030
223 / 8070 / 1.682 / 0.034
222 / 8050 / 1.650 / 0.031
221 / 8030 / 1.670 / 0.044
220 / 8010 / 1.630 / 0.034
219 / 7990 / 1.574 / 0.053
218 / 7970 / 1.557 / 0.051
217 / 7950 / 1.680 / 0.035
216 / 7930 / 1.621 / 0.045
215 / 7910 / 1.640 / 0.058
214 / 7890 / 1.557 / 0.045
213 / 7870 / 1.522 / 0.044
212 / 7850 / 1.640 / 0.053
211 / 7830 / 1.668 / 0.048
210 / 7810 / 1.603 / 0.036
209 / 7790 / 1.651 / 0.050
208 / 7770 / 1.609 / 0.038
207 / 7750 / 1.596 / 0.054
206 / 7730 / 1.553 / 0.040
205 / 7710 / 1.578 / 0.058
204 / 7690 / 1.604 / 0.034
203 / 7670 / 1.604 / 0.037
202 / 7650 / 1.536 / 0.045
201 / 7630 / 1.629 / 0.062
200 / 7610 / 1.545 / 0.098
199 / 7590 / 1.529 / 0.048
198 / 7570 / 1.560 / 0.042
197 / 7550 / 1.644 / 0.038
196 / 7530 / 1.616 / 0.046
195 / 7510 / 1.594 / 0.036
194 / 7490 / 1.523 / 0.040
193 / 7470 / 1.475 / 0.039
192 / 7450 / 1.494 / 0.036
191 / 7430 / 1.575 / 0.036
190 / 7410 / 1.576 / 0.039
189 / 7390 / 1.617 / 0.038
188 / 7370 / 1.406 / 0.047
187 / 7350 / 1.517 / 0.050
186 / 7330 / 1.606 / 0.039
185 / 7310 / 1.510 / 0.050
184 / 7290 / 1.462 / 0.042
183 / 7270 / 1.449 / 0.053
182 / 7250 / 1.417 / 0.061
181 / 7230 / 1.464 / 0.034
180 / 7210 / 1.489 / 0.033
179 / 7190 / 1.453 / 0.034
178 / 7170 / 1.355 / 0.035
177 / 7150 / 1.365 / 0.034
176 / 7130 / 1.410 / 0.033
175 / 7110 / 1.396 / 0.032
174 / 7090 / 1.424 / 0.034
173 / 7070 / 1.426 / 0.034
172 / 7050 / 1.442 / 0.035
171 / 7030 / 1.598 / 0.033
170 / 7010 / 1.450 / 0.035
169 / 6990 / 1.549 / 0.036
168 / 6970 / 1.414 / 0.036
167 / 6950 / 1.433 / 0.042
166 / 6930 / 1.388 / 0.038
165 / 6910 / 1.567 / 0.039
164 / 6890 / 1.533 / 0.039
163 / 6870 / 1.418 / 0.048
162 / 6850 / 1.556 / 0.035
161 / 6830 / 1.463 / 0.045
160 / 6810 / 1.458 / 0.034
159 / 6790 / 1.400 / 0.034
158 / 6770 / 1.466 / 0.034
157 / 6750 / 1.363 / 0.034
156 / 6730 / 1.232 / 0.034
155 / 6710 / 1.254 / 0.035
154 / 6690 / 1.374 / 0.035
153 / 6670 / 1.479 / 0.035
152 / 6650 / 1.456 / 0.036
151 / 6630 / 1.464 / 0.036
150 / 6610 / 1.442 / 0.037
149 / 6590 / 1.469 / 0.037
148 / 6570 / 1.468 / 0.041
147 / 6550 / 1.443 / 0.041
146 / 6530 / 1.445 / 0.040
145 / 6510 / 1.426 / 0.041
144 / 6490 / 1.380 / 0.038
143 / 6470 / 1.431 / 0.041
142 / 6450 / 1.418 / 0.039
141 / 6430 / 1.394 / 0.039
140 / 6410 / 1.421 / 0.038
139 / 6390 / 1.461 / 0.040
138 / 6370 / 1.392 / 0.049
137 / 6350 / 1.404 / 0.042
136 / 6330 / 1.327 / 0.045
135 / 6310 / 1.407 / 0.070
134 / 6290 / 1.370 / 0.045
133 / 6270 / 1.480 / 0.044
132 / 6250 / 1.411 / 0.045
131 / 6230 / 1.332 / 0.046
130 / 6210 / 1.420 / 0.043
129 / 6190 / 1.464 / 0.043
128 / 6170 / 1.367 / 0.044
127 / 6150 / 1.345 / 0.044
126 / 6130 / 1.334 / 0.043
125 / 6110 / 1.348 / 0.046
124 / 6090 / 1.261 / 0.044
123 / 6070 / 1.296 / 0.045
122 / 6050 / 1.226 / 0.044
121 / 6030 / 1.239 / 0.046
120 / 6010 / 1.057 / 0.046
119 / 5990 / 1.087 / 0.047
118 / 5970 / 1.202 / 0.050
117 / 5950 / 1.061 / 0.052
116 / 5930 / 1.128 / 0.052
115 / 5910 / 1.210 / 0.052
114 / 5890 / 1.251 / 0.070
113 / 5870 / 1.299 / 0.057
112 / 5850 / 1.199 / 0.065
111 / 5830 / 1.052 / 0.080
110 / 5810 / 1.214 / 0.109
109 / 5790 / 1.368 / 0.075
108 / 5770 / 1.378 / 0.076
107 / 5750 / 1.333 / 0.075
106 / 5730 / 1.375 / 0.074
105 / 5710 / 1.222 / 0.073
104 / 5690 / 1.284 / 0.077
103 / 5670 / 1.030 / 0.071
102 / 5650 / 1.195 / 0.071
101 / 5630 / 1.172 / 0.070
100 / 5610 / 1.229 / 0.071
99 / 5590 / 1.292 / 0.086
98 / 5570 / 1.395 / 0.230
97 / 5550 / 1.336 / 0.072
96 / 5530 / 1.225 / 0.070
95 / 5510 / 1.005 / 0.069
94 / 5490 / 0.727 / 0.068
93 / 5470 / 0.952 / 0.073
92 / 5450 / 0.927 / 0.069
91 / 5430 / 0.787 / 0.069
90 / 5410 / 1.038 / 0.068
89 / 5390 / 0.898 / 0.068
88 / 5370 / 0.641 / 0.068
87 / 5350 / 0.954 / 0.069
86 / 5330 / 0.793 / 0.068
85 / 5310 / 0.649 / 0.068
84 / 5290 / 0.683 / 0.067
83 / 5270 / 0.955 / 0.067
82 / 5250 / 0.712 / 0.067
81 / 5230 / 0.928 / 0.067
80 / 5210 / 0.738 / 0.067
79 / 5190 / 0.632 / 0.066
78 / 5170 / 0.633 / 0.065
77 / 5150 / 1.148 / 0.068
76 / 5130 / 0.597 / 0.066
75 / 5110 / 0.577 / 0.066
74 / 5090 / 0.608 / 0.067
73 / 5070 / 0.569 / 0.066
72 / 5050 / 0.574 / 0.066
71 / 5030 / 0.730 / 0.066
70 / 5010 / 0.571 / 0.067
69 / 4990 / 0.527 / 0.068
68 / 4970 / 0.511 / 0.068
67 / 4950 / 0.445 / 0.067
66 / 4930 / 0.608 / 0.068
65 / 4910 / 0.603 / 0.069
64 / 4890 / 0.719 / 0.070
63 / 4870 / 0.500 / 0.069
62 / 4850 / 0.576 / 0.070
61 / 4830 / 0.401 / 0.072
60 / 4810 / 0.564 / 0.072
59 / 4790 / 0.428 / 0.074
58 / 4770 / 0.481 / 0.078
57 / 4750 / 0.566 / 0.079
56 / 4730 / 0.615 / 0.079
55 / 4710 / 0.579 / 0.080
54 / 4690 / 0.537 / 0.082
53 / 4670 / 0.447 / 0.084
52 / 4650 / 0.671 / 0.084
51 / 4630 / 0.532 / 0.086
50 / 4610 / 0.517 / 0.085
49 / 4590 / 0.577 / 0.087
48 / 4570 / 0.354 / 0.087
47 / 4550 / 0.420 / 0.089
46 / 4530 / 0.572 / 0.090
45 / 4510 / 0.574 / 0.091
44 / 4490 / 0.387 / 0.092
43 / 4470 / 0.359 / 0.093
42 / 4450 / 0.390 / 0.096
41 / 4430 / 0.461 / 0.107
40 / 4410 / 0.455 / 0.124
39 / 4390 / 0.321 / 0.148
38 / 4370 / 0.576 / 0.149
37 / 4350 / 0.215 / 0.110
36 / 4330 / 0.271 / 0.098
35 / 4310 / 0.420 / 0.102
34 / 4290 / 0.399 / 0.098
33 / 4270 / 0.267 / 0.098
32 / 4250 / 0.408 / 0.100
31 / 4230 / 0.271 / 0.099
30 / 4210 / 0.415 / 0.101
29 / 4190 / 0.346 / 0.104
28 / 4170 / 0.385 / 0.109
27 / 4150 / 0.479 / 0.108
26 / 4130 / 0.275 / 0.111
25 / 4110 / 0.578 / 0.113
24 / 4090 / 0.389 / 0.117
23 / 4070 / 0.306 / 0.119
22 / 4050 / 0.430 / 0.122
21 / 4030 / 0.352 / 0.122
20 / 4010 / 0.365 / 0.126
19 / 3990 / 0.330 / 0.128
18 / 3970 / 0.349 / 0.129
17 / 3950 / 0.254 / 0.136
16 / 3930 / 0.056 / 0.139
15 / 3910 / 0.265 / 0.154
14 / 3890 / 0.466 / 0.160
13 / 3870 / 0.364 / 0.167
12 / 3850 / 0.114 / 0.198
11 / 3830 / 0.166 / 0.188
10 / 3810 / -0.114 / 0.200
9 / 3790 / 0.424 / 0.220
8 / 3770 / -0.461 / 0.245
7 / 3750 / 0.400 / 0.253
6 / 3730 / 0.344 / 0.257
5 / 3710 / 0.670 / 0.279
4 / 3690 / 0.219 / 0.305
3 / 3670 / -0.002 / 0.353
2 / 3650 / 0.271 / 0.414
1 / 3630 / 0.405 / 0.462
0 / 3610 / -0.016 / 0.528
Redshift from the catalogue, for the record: 0.381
